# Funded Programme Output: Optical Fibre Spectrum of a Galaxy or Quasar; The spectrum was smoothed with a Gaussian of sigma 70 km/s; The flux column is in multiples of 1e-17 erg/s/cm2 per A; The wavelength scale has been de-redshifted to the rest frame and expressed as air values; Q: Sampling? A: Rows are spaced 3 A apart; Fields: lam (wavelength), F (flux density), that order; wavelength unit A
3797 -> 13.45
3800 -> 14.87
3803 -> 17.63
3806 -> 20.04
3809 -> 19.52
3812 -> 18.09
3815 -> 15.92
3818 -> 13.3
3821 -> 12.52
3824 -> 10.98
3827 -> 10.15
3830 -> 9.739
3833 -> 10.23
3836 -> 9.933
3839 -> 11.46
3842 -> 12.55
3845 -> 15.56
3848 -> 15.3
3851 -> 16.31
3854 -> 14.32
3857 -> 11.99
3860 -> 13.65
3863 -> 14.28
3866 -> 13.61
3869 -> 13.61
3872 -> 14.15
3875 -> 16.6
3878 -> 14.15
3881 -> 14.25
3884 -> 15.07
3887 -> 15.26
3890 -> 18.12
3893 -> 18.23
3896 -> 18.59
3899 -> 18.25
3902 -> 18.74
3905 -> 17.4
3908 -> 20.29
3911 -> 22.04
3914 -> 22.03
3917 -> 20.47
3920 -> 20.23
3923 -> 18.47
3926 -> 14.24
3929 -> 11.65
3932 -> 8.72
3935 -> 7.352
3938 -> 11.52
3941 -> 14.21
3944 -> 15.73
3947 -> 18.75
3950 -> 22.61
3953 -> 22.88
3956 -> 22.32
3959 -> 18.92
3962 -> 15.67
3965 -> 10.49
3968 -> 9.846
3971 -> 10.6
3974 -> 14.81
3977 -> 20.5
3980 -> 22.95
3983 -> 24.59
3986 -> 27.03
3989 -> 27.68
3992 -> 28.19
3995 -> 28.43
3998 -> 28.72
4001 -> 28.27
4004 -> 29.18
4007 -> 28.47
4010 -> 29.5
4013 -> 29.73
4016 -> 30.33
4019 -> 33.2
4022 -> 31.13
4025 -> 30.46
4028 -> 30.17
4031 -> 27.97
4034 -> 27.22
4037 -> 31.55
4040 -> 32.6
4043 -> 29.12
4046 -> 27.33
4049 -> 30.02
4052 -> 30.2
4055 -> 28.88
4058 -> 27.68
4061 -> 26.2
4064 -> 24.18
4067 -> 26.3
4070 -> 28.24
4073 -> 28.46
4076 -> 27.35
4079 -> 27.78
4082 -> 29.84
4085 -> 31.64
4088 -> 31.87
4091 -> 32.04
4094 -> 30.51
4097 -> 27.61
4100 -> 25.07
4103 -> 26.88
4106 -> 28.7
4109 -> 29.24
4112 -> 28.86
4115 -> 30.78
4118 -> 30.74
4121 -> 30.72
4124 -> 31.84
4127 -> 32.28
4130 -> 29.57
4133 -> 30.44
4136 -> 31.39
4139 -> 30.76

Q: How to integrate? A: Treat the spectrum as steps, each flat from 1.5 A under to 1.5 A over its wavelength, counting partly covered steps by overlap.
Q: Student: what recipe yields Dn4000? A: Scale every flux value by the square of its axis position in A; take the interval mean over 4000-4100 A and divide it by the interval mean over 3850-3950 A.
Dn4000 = 1.98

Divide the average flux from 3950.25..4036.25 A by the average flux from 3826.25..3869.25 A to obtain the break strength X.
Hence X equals 1.9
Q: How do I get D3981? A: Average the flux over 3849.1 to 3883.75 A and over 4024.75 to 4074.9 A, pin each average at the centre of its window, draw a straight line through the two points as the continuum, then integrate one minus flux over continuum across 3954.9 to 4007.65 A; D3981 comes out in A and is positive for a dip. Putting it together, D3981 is 3.46 A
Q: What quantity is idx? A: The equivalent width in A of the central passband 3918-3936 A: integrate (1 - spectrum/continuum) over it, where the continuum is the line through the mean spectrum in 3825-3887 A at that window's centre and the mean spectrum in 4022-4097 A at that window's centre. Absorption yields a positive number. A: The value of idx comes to 4.7 A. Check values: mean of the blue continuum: 13.4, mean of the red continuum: 29.1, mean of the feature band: 13.8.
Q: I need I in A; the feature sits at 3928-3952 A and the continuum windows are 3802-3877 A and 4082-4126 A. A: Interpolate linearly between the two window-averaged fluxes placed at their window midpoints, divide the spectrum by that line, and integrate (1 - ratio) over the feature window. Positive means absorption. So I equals 7.3 A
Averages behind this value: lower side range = 14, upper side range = 29.8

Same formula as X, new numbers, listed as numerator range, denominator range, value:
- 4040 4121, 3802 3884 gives 2.05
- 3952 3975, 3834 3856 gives 1.15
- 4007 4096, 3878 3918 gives 1.61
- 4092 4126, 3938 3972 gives 1.78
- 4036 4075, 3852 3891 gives 1.96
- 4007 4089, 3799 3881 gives 2.07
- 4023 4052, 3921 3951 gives 2.08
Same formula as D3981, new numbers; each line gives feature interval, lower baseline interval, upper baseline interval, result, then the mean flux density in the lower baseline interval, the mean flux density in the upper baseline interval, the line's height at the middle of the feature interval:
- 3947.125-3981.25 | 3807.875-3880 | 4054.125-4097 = 6.2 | 13.6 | 28.6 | 21.4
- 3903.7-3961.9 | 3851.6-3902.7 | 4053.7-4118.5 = 4.7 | 15.4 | 28.5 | 18.9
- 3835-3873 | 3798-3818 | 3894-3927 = 9.4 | 17.2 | 19.2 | 18.1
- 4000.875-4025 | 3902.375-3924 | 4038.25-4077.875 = -4.1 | 20.1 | 28.2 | 25.7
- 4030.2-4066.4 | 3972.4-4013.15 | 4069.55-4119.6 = -1.0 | 26.1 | 29.2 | 27.8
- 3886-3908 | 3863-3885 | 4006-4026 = -1.3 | 14.5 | 30.4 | 17.1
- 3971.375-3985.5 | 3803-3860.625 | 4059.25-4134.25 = 1.3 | 13.9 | 29.1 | 22.3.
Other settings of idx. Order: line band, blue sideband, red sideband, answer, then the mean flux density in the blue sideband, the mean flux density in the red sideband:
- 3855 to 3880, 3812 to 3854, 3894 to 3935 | 1.3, 12.9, 17.4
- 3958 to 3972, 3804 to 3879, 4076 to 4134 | 5.5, 13.9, 29.7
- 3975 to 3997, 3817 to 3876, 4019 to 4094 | -1.5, 13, 29.2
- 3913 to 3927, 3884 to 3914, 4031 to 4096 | 0.5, 18.5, 29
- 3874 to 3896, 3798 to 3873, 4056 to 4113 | 1.0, 14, 28.3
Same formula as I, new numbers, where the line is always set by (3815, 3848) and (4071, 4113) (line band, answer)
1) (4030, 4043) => -2.28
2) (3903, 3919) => -2.97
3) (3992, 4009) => -4.13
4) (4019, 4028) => -2.42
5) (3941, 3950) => 0.85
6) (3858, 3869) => 0.28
